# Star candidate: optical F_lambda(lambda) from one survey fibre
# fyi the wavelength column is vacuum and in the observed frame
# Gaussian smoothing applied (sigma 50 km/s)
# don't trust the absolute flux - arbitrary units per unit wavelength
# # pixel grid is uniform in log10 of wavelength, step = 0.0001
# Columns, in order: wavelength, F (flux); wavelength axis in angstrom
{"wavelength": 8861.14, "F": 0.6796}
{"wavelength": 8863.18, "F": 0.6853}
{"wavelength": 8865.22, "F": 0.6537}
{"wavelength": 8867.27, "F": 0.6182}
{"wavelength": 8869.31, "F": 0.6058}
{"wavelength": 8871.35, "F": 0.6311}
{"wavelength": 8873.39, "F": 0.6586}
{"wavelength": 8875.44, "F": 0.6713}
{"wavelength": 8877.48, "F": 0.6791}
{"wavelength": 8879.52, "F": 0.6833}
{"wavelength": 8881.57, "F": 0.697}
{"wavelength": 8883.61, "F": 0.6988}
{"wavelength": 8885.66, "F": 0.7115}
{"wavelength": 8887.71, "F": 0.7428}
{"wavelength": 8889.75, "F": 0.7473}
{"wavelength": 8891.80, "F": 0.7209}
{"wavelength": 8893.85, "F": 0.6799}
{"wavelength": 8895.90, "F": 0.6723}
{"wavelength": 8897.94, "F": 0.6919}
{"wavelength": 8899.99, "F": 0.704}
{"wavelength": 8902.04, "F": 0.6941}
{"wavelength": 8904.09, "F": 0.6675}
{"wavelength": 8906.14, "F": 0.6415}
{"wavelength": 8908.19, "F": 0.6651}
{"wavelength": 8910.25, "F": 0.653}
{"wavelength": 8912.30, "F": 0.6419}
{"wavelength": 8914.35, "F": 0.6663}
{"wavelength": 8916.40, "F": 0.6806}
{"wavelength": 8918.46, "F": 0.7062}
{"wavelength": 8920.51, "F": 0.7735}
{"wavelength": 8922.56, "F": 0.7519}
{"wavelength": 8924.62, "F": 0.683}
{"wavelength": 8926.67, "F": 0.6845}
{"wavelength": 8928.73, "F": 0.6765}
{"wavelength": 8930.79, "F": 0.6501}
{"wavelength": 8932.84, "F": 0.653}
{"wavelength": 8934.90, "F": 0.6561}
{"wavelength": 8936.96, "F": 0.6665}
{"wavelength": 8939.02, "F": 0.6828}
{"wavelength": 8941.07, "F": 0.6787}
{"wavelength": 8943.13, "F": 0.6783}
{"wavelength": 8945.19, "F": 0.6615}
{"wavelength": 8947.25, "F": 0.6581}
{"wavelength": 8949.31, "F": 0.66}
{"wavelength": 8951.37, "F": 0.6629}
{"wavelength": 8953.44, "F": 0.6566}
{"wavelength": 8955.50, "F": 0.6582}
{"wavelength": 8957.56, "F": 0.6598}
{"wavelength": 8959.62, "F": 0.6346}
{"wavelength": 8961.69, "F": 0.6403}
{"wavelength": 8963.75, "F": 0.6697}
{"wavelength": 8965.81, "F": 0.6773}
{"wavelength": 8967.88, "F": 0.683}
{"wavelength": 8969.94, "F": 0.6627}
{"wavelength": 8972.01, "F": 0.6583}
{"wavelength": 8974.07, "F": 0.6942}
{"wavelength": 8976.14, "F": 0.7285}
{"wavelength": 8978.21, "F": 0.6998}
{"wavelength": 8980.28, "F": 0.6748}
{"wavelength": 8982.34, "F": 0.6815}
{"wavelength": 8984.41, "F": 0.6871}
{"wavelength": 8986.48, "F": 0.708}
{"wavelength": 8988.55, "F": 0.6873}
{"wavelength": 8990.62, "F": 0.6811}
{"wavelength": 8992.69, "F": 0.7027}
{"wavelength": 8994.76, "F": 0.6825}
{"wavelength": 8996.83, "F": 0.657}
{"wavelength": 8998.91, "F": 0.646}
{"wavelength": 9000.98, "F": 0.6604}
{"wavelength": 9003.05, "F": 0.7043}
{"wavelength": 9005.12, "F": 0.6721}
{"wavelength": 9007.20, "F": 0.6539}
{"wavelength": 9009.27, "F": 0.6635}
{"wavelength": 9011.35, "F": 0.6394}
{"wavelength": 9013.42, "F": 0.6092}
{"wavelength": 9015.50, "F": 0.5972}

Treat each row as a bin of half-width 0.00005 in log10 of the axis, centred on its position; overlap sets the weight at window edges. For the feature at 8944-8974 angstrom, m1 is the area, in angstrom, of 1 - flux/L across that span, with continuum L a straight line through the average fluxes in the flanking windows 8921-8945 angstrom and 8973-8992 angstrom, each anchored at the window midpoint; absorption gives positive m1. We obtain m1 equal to 1.1 angstrom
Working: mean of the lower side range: 0.68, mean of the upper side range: 0.694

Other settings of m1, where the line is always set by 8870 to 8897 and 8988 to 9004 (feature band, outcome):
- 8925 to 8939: 0.4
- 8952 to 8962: 0.5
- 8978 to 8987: -0.1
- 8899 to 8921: 0.3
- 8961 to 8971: 0.2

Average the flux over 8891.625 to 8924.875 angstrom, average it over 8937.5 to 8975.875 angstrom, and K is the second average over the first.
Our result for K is 0.97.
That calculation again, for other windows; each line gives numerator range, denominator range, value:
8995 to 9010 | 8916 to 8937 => 0.97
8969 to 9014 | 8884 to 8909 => 0.97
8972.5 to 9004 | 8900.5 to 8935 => 1.01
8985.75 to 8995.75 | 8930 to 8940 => 1.05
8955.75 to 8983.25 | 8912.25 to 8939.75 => 0.98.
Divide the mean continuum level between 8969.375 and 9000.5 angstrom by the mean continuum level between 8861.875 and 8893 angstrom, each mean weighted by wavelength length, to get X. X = 1.00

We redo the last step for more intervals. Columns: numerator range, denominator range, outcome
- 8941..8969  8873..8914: 0.97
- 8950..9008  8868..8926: 0.98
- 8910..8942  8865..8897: 1.00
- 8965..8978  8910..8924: 0.98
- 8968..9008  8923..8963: 1.03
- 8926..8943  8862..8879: 1.03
